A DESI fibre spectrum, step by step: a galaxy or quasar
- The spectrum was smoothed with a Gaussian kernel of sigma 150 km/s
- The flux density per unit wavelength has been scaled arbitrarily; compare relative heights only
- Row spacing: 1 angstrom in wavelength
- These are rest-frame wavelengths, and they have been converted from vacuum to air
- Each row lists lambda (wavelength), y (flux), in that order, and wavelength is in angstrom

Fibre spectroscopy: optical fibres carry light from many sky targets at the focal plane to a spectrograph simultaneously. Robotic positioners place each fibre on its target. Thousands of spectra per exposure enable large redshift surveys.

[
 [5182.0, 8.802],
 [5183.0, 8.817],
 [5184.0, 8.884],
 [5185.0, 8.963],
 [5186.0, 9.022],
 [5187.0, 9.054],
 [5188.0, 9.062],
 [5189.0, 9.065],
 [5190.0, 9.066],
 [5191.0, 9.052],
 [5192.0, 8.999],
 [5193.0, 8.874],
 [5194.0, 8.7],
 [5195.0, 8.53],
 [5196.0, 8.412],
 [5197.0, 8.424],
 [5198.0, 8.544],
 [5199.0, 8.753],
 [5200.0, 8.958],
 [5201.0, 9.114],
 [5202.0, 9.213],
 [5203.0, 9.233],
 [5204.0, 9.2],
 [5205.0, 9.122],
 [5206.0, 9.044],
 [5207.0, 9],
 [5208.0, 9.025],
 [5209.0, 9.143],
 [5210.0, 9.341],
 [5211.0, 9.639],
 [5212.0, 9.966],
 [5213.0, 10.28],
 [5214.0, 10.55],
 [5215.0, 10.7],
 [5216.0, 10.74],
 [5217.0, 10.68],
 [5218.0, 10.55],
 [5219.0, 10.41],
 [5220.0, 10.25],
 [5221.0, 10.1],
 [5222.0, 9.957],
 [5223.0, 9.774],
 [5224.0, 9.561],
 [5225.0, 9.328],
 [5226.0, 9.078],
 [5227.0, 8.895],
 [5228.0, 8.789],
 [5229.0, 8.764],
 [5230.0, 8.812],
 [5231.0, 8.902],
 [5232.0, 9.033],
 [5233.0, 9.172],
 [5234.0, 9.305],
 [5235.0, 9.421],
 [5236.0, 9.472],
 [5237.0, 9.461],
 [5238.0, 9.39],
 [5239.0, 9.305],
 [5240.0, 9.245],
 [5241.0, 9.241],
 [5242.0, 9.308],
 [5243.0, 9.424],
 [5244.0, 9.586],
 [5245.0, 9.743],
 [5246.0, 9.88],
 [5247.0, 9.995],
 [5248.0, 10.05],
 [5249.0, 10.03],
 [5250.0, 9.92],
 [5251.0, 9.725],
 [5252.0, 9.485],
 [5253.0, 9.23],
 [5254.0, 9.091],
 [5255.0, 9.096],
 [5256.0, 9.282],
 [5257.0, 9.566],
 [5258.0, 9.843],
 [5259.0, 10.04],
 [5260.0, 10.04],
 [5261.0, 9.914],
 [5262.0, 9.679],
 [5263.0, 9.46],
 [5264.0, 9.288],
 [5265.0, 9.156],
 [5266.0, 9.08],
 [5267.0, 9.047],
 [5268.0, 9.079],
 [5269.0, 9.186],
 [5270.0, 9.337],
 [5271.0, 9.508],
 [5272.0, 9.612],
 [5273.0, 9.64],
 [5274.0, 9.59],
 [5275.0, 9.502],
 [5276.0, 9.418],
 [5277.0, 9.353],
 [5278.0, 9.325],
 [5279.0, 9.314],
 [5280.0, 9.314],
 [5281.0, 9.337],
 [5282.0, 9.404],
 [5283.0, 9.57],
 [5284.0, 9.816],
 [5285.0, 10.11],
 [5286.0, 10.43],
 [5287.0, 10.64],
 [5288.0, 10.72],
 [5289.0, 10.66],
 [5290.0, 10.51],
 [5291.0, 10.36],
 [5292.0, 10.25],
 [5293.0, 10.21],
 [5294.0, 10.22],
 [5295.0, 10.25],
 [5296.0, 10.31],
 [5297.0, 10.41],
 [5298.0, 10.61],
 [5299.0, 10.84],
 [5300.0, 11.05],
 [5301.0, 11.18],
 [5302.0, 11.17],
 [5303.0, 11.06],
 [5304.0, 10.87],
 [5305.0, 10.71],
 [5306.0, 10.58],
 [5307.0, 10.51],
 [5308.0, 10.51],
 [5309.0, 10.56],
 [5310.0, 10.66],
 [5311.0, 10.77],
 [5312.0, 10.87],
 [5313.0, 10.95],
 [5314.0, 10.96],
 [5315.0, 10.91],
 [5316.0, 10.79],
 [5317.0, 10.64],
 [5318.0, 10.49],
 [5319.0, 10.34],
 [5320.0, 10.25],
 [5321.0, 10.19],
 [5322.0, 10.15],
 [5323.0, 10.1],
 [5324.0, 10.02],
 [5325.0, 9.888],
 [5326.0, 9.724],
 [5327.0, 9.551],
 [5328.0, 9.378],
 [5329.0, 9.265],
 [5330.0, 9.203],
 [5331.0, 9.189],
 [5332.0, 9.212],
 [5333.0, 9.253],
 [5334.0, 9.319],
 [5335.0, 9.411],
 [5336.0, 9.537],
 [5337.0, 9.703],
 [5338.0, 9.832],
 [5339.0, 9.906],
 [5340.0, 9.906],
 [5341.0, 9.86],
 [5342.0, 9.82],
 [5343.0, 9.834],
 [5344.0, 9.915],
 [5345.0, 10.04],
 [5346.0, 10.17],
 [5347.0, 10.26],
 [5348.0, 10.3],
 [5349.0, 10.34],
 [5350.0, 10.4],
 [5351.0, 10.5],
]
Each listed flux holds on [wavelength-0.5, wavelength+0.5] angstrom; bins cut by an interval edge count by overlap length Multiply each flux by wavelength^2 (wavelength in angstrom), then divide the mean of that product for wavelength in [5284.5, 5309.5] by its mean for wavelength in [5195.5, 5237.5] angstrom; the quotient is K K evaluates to 1.16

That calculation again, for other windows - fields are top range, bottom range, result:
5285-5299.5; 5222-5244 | 1.16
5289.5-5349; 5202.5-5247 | 1.11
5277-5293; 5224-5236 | 1.12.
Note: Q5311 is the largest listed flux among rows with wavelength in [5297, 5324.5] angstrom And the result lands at 11.18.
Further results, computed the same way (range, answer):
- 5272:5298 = 10.72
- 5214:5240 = 10.74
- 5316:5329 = 10.79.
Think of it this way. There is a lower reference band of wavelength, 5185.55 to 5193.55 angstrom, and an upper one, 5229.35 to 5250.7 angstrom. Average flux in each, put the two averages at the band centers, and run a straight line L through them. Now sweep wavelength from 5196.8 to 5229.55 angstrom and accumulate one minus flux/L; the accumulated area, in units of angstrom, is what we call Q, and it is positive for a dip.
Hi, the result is -1.1 angstrom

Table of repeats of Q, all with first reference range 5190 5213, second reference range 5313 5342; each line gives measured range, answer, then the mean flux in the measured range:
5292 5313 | -2.0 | 10.7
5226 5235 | 0.2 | 8.99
